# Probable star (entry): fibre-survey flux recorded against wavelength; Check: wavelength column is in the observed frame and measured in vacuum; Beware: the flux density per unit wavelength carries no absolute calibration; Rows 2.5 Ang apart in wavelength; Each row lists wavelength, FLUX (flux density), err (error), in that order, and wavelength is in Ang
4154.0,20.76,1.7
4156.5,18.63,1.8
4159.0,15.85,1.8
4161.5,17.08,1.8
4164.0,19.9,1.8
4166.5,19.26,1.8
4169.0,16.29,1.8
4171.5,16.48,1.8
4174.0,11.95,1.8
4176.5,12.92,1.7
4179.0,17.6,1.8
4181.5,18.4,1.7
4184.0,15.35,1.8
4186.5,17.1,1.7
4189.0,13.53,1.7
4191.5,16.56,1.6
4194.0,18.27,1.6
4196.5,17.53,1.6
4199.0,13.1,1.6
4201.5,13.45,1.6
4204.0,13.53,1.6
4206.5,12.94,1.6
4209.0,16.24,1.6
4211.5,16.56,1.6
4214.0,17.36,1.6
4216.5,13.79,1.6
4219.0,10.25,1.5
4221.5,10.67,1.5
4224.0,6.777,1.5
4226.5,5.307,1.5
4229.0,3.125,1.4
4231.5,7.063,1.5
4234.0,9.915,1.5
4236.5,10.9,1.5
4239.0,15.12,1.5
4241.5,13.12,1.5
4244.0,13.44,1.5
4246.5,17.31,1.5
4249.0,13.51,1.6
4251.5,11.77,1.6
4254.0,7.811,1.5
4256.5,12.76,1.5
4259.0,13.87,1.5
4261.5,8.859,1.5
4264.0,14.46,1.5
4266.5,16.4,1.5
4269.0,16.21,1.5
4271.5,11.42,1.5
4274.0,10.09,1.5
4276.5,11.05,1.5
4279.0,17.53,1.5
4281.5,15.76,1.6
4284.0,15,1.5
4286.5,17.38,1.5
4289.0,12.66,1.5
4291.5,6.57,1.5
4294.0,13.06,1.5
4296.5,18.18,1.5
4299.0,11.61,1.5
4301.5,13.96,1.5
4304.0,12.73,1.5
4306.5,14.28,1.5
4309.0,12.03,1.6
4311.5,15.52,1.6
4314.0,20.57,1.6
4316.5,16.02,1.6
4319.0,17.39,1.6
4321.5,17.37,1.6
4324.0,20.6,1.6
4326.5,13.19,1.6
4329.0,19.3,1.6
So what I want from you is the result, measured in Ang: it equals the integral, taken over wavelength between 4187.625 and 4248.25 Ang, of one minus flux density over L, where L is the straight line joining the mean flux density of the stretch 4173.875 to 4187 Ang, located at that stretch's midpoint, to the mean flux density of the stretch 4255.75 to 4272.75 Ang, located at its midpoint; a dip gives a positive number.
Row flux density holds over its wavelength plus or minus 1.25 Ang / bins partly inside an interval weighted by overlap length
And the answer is 8.3 Ang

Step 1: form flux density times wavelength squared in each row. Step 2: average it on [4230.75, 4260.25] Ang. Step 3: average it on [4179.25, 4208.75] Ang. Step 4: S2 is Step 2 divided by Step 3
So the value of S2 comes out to 0.81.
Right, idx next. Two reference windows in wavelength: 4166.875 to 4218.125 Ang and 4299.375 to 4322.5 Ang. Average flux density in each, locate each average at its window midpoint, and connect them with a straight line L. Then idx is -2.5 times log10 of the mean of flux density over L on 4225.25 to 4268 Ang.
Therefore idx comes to 0.32 mag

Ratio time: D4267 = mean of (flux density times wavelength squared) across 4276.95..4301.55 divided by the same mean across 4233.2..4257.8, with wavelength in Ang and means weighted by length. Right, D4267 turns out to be 1.14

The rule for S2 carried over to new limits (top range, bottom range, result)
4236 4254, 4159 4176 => 0.83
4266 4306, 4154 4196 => 0.86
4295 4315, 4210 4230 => 1.45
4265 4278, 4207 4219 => 0.89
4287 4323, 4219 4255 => 1.44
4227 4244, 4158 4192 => 0.63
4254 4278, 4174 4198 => 0.81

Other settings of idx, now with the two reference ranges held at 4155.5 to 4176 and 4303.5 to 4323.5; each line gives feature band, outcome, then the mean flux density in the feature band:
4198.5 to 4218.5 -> 0.14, 14.5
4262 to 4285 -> 0.16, 14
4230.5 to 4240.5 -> 0.44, 10.9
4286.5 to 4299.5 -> 0.24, 12.9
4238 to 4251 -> 0.14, 14.3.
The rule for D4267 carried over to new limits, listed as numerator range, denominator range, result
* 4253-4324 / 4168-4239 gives 1.10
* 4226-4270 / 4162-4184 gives 0.74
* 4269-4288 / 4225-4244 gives 1.53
